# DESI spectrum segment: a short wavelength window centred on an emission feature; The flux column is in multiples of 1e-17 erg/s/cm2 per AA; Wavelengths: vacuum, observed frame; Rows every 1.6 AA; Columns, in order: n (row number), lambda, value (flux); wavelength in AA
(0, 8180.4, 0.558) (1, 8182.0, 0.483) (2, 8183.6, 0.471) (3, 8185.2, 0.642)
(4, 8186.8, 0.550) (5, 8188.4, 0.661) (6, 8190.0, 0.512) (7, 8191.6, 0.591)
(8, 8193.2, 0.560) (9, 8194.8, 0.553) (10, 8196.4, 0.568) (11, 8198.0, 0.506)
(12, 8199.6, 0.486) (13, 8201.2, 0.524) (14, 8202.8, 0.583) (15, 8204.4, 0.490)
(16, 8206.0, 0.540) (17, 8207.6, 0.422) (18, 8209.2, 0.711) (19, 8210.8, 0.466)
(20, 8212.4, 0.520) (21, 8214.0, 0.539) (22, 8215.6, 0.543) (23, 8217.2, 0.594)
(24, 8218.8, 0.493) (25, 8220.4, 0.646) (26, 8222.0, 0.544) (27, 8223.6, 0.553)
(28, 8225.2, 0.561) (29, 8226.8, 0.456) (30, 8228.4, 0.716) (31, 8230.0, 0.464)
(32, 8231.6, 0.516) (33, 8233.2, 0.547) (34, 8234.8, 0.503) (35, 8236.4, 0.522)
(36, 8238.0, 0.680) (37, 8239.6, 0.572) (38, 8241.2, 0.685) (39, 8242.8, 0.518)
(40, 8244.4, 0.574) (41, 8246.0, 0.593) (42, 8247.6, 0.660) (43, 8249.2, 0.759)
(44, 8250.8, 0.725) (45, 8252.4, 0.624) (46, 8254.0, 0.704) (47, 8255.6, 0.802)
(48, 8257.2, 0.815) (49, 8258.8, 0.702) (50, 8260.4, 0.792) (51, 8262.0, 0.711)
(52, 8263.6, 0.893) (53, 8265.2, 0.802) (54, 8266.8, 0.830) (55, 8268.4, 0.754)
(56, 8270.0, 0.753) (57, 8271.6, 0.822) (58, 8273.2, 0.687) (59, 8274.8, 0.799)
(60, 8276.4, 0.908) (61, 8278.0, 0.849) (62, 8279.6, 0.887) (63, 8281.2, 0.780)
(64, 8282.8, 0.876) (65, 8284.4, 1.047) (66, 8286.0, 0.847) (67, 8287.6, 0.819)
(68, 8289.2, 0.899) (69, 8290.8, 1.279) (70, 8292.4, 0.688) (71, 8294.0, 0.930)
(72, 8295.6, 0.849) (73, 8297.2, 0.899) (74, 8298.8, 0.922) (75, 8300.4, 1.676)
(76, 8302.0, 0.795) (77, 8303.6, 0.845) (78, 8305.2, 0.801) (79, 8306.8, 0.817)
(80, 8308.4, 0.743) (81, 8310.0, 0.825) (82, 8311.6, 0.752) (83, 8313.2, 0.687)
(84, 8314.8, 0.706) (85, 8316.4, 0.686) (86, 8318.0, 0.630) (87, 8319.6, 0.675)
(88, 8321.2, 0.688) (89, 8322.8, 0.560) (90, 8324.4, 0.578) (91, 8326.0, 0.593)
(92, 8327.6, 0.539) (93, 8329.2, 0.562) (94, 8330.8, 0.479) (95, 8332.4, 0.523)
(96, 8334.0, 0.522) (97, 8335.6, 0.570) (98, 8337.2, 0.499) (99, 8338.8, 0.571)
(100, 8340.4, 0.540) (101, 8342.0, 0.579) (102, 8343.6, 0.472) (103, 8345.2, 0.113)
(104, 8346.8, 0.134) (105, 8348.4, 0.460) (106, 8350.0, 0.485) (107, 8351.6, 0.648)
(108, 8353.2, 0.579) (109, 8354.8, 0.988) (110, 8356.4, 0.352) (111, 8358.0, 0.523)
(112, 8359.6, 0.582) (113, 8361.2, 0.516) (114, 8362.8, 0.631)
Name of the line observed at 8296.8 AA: Mg II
